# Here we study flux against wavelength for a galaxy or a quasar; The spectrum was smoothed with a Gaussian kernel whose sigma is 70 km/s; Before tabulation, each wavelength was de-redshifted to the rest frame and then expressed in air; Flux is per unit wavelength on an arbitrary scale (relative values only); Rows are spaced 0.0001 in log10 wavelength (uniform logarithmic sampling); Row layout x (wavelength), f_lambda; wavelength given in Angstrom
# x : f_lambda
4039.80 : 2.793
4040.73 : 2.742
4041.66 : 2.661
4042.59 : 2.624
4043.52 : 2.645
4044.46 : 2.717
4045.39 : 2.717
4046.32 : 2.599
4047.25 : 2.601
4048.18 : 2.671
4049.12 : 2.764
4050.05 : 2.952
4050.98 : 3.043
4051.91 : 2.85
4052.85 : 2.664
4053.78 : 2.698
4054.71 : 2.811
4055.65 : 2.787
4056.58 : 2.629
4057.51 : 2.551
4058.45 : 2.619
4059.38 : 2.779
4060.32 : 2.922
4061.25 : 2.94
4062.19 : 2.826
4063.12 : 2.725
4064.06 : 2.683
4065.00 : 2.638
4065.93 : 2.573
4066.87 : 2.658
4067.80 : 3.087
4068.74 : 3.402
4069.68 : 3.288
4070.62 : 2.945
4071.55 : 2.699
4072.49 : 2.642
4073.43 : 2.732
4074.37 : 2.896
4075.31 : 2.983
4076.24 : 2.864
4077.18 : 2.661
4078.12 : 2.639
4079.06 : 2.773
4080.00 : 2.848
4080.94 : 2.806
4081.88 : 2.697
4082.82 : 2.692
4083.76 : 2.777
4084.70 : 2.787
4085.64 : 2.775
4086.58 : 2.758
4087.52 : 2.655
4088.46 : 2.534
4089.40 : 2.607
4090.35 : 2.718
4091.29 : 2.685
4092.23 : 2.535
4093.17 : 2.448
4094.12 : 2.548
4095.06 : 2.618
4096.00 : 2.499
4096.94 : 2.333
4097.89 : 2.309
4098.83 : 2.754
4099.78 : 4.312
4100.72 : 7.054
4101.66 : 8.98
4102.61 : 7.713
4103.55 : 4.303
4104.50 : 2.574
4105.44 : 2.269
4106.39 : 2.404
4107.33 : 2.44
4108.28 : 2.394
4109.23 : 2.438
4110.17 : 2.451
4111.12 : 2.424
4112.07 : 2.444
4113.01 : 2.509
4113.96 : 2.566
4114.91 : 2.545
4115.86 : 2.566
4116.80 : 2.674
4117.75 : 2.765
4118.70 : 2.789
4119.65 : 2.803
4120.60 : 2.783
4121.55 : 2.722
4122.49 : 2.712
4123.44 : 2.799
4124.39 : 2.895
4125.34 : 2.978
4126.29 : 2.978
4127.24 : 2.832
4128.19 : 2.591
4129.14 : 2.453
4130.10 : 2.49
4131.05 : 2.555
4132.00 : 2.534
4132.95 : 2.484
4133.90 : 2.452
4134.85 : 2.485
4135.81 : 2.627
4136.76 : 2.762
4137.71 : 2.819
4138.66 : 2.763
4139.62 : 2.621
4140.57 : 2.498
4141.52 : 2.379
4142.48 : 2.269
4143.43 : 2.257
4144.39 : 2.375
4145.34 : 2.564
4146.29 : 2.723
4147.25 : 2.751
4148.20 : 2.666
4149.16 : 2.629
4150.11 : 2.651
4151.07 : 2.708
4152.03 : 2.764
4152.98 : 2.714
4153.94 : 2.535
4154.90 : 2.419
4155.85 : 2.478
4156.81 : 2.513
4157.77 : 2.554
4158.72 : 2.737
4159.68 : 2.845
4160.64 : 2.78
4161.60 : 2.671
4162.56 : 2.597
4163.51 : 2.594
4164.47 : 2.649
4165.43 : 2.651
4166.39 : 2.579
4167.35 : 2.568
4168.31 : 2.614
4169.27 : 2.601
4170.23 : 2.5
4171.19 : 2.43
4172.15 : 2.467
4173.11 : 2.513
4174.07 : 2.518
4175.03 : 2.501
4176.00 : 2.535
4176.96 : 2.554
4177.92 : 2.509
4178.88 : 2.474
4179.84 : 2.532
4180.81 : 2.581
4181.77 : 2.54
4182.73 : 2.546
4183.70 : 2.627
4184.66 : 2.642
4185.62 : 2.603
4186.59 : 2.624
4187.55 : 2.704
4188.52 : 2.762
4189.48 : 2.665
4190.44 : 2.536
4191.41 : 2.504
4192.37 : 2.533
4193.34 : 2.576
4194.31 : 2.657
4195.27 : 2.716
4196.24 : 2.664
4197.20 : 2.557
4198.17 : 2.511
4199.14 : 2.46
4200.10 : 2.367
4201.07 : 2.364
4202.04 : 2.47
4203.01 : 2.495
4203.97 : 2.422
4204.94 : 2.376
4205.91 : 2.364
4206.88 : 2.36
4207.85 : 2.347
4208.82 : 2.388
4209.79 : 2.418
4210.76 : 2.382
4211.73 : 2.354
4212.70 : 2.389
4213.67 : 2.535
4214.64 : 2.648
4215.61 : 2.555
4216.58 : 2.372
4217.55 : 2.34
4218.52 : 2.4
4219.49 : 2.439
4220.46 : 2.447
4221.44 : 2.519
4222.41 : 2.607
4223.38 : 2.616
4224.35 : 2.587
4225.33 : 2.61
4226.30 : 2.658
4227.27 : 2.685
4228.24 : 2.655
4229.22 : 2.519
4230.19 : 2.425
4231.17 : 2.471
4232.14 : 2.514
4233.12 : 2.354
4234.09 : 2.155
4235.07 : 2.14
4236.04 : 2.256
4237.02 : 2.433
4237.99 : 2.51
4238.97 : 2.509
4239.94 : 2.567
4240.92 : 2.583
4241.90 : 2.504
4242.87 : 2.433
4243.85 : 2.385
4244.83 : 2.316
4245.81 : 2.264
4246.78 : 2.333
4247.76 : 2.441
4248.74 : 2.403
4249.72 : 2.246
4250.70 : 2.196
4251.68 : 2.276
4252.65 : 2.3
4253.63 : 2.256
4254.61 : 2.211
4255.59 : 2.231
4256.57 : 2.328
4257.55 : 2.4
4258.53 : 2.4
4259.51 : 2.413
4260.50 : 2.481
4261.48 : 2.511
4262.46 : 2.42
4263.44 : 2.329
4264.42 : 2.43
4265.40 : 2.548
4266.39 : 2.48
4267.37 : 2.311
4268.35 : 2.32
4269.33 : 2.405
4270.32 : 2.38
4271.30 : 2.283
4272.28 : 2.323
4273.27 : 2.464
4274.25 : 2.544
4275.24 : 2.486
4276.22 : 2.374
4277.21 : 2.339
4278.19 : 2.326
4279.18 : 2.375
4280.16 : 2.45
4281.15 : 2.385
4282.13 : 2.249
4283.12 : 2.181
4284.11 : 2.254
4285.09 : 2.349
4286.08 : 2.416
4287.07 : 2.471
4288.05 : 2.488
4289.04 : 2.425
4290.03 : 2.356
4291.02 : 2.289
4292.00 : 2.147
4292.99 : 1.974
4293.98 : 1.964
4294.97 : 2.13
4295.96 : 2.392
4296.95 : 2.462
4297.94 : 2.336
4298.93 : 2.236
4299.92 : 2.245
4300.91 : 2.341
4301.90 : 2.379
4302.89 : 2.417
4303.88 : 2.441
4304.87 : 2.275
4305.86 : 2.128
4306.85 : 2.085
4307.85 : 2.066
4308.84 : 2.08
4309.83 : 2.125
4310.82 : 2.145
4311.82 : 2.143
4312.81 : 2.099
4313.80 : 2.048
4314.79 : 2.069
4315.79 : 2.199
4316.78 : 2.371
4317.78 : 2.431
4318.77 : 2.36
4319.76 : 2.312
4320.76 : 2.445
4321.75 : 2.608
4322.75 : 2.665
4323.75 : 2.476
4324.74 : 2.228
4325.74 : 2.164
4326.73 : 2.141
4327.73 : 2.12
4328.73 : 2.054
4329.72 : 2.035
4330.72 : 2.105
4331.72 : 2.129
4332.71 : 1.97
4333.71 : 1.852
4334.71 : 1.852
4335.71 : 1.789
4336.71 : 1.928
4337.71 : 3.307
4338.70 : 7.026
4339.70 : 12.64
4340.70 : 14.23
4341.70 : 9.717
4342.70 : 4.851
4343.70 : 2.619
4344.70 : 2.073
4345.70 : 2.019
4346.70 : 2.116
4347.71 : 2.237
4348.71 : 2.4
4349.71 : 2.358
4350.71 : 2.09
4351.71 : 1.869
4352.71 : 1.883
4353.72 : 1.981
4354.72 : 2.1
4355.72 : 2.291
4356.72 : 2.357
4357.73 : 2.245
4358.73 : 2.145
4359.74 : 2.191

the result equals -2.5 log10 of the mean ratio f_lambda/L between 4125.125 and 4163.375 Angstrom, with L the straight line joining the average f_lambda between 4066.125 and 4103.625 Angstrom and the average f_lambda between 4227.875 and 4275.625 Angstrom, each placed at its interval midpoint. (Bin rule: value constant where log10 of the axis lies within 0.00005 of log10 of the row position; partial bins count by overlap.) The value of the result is 0.11 mag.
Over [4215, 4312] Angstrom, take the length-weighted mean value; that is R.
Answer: 2.37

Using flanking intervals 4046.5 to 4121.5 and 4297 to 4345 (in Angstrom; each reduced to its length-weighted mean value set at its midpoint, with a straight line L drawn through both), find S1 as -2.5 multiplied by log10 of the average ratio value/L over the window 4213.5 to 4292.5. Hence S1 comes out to 0.234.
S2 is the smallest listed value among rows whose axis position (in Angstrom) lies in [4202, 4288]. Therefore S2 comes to 2.14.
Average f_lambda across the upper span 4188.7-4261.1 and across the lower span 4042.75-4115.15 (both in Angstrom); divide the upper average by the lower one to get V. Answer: 0.8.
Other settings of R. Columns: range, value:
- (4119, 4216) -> 2.58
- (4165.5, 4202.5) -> 2.56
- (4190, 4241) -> 2.48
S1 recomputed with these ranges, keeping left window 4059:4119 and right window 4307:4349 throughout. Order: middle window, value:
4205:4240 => 0.23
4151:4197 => 0.16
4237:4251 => 0.26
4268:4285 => 0.29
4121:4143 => 0.14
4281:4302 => 0.32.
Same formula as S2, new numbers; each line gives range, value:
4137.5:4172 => 2.257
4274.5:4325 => 1.964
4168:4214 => 2.347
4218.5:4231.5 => 2.4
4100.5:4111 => 2.269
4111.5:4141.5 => 2.444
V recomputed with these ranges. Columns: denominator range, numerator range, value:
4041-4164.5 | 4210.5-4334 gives 0.83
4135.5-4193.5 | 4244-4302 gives 0.90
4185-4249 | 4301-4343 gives 1.25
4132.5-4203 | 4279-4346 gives 1.09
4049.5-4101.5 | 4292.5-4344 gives 1.02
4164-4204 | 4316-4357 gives 1.22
